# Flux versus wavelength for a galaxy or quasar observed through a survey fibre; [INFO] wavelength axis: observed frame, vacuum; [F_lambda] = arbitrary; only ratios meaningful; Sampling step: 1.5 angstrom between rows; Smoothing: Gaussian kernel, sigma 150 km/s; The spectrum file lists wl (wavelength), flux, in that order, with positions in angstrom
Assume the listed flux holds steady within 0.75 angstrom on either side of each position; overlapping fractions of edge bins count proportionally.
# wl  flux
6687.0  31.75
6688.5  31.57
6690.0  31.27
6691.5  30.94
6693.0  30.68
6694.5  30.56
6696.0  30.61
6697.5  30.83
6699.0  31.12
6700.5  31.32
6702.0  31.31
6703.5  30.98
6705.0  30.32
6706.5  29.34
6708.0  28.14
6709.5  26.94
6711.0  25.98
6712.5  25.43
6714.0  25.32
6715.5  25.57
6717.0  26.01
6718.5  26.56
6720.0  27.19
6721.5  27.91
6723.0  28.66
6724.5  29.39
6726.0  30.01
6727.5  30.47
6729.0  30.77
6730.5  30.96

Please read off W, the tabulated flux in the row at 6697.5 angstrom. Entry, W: 30.83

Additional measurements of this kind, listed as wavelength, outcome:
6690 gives 31.27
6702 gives 31.31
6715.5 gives 25.57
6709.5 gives 26.94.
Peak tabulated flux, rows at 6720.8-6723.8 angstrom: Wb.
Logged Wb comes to 28.66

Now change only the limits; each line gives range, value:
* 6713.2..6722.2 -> 27.91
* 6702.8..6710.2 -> 30.98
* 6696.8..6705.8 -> 31.32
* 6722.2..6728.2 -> 30.47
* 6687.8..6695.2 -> 31.57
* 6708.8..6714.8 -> 26.94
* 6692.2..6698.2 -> 30.83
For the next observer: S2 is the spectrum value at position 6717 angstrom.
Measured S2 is 26.01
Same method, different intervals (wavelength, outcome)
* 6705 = 30.32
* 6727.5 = 30.47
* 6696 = 30.61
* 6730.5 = 30.96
